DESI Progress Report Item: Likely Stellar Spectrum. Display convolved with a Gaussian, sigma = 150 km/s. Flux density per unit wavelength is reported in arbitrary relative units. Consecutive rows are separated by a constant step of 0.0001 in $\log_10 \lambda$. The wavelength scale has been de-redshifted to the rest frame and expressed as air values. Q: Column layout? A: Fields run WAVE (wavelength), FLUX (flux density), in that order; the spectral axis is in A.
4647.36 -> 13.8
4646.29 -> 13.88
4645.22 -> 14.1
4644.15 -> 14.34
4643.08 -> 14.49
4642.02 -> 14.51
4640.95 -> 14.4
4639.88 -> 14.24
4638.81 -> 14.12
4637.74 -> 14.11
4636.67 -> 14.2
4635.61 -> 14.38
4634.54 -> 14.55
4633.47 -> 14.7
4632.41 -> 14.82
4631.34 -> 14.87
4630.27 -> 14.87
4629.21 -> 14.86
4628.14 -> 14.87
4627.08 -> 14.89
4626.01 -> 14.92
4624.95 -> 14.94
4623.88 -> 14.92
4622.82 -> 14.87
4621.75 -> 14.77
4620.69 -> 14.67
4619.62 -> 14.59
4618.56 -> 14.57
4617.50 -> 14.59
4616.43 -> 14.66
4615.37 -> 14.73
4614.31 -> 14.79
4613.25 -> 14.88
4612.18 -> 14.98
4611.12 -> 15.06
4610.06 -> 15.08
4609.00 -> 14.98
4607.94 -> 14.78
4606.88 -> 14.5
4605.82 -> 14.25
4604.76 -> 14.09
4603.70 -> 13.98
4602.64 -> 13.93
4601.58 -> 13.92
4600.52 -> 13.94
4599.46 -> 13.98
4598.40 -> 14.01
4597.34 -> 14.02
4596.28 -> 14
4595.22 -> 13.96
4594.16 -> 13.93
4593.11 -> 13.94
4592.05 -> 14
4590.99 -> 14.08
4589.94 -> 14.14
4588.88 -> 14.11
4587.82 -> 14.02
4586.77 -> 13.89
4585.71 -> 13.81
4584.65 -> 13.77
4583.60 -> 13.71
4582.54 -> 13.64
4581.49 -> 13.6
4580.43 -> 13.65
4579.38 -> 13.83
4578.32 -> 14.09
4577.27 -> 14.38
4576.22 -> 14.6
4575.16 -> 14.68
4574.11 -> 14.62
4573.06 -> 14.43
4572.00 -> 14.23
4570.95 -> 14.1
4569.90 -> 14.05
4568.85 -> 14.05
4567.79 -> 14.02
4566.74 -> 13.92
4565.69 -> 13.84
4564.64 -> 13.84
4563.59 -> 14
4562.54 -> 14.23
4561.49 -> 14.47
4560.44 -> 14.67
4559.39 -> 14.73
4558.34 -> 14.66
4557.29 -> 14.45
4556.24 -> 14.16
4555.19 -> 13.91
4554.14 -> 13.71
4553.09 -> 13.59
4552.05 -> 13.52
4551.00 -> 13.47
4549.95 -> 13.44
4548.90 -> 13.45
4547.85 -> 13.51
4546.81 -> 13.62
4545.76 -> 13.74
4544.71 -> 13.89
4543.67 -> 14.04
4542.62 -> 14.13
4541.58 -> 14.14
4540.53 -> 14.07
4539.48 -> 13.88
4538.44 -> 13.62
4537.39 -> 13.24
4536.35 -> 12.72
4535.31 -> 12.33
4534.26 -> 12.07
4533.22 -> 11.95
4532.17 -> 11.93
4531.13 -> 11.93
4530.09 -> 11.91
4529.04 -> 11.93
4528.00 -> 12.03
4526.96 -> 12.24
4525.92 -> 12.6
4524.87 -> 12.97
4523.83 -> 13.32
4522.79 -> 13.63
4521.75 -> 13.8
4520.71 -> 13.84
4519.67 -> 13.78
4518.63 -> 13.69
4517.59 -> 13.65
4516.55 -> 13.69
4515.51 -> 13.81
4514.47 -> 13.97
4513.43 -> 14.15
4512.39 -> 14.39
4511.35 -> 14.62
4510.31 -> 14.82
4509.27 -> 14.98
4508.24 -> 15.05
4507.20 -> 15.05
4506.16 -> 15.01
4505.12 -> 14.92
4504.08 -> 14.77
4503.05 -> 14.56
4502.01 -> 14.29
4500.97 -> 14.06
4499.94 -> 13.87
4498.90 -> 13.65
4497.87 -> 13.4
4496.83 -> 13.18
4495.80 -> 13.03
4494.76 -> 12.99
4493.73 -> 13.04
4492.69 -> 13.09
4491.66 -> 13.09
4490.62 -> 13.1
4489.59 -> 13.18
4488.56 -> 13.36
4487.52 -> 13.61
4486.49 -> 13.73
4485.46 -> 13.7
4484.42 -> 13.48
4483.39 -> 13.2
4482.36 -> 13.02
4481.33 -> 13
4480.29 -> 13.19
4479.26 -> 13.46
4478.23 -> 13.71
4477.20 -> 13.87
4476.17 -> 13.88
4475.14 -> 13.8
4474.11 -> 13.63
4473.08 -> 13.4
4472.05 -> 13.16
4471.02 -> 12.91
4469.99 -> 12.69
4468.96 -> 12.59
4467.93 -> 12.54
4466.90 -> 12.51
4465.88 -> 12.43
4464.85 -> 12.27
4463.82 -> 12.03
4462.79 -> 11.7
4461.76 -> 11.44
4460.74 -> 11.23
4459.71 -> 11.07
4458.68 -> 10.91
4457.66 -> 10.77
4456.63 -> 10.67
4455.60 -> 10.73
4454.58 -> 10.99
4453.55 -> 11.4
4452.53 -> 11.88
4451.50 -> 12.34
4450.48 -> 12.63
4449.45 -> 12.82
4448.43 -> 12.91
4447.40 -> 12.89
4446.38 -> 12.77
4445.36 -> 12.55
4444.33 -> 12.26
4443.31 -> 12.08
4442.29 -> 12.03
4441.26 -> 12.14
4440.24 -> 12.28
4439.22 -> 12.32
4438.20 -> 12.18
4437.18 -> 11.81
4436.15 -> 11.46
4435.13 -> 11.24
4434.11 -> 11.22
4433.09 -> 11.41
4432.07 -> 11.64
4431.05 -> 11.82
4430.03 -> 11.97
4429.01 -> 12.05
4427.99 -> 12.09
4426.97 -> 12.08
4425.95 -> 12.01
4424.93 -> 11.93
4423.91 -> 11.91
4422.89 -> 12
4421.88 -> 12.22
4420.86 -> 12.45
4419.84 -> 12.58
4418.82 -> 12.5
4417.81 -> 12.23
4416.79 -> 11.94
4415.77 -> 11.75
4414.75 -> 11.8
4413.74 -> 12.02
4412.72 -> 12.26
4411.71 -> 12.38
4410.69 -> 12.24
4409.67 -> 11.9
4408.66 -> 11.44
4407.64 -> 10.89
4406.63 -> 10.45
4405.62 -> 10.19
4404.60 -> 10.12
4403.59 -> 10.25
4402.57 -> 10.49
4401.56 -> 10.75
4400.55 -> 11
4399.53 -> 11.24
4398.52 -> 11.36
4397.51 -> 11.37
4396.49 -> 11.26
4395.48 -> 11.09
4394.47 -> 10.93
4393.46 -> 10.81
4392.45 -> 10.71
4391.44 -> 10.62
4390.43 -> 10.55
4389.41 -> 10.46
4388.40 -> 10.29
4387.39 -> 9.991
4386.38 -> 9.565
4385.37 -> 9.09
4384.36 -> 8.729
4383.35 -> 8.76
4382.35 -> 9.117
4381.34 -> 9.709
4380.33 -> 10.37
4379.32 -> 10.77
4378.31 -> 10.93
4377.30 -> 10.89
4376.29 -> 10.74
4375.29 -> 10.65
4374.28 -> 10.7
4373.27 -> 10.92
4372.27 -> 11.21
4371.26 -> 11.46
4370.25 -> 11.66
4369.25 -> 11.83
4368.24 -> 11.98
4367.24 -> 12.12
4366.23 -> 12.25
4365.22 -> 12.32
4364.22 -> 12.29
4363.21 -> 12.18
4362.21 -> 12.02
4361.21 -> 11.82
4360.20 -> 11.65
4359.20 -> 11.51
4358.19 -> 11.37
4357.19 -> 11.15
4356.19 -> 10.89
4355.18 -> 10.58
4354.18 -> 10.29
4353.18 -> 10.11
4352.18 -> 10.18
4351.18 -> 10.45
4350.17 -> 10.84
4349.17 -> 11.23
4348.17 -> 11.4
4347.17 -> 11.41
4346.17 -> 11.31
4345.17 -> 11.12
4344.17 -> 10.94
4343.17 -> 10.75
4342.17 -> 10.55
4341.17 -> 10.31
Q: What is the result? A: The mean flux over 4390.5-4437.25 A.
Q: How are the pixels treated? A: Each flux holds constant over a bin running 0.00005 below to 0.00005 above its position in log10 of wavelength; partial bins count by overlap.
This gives 11.5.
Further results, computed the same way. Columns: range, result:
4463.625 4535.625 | 13.4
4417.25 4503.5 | 12.5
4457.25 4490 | 12.8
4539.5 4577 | 14.1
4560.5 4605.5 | 14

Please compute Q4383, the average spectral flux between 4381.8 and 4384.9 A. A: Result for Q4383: 8.9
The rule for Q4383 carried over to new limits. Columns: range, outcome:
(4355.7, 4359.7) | 11.2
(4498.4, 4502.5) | 14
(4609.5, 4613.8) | 15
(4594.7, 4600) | 14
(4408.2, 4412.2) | 12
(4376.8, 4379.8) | 10.9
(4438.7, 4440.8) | 12.3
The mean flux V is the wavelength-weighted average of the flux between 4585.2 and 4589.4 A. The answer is 14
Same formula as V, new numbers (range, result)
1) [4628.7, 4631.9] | 14.9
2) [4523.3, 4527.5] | 12.8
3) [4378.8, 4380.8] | 10.6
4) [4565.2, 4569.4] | 13.9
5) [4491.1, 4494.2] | 13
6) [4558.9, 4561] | 14.7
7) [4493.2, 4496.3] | 13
